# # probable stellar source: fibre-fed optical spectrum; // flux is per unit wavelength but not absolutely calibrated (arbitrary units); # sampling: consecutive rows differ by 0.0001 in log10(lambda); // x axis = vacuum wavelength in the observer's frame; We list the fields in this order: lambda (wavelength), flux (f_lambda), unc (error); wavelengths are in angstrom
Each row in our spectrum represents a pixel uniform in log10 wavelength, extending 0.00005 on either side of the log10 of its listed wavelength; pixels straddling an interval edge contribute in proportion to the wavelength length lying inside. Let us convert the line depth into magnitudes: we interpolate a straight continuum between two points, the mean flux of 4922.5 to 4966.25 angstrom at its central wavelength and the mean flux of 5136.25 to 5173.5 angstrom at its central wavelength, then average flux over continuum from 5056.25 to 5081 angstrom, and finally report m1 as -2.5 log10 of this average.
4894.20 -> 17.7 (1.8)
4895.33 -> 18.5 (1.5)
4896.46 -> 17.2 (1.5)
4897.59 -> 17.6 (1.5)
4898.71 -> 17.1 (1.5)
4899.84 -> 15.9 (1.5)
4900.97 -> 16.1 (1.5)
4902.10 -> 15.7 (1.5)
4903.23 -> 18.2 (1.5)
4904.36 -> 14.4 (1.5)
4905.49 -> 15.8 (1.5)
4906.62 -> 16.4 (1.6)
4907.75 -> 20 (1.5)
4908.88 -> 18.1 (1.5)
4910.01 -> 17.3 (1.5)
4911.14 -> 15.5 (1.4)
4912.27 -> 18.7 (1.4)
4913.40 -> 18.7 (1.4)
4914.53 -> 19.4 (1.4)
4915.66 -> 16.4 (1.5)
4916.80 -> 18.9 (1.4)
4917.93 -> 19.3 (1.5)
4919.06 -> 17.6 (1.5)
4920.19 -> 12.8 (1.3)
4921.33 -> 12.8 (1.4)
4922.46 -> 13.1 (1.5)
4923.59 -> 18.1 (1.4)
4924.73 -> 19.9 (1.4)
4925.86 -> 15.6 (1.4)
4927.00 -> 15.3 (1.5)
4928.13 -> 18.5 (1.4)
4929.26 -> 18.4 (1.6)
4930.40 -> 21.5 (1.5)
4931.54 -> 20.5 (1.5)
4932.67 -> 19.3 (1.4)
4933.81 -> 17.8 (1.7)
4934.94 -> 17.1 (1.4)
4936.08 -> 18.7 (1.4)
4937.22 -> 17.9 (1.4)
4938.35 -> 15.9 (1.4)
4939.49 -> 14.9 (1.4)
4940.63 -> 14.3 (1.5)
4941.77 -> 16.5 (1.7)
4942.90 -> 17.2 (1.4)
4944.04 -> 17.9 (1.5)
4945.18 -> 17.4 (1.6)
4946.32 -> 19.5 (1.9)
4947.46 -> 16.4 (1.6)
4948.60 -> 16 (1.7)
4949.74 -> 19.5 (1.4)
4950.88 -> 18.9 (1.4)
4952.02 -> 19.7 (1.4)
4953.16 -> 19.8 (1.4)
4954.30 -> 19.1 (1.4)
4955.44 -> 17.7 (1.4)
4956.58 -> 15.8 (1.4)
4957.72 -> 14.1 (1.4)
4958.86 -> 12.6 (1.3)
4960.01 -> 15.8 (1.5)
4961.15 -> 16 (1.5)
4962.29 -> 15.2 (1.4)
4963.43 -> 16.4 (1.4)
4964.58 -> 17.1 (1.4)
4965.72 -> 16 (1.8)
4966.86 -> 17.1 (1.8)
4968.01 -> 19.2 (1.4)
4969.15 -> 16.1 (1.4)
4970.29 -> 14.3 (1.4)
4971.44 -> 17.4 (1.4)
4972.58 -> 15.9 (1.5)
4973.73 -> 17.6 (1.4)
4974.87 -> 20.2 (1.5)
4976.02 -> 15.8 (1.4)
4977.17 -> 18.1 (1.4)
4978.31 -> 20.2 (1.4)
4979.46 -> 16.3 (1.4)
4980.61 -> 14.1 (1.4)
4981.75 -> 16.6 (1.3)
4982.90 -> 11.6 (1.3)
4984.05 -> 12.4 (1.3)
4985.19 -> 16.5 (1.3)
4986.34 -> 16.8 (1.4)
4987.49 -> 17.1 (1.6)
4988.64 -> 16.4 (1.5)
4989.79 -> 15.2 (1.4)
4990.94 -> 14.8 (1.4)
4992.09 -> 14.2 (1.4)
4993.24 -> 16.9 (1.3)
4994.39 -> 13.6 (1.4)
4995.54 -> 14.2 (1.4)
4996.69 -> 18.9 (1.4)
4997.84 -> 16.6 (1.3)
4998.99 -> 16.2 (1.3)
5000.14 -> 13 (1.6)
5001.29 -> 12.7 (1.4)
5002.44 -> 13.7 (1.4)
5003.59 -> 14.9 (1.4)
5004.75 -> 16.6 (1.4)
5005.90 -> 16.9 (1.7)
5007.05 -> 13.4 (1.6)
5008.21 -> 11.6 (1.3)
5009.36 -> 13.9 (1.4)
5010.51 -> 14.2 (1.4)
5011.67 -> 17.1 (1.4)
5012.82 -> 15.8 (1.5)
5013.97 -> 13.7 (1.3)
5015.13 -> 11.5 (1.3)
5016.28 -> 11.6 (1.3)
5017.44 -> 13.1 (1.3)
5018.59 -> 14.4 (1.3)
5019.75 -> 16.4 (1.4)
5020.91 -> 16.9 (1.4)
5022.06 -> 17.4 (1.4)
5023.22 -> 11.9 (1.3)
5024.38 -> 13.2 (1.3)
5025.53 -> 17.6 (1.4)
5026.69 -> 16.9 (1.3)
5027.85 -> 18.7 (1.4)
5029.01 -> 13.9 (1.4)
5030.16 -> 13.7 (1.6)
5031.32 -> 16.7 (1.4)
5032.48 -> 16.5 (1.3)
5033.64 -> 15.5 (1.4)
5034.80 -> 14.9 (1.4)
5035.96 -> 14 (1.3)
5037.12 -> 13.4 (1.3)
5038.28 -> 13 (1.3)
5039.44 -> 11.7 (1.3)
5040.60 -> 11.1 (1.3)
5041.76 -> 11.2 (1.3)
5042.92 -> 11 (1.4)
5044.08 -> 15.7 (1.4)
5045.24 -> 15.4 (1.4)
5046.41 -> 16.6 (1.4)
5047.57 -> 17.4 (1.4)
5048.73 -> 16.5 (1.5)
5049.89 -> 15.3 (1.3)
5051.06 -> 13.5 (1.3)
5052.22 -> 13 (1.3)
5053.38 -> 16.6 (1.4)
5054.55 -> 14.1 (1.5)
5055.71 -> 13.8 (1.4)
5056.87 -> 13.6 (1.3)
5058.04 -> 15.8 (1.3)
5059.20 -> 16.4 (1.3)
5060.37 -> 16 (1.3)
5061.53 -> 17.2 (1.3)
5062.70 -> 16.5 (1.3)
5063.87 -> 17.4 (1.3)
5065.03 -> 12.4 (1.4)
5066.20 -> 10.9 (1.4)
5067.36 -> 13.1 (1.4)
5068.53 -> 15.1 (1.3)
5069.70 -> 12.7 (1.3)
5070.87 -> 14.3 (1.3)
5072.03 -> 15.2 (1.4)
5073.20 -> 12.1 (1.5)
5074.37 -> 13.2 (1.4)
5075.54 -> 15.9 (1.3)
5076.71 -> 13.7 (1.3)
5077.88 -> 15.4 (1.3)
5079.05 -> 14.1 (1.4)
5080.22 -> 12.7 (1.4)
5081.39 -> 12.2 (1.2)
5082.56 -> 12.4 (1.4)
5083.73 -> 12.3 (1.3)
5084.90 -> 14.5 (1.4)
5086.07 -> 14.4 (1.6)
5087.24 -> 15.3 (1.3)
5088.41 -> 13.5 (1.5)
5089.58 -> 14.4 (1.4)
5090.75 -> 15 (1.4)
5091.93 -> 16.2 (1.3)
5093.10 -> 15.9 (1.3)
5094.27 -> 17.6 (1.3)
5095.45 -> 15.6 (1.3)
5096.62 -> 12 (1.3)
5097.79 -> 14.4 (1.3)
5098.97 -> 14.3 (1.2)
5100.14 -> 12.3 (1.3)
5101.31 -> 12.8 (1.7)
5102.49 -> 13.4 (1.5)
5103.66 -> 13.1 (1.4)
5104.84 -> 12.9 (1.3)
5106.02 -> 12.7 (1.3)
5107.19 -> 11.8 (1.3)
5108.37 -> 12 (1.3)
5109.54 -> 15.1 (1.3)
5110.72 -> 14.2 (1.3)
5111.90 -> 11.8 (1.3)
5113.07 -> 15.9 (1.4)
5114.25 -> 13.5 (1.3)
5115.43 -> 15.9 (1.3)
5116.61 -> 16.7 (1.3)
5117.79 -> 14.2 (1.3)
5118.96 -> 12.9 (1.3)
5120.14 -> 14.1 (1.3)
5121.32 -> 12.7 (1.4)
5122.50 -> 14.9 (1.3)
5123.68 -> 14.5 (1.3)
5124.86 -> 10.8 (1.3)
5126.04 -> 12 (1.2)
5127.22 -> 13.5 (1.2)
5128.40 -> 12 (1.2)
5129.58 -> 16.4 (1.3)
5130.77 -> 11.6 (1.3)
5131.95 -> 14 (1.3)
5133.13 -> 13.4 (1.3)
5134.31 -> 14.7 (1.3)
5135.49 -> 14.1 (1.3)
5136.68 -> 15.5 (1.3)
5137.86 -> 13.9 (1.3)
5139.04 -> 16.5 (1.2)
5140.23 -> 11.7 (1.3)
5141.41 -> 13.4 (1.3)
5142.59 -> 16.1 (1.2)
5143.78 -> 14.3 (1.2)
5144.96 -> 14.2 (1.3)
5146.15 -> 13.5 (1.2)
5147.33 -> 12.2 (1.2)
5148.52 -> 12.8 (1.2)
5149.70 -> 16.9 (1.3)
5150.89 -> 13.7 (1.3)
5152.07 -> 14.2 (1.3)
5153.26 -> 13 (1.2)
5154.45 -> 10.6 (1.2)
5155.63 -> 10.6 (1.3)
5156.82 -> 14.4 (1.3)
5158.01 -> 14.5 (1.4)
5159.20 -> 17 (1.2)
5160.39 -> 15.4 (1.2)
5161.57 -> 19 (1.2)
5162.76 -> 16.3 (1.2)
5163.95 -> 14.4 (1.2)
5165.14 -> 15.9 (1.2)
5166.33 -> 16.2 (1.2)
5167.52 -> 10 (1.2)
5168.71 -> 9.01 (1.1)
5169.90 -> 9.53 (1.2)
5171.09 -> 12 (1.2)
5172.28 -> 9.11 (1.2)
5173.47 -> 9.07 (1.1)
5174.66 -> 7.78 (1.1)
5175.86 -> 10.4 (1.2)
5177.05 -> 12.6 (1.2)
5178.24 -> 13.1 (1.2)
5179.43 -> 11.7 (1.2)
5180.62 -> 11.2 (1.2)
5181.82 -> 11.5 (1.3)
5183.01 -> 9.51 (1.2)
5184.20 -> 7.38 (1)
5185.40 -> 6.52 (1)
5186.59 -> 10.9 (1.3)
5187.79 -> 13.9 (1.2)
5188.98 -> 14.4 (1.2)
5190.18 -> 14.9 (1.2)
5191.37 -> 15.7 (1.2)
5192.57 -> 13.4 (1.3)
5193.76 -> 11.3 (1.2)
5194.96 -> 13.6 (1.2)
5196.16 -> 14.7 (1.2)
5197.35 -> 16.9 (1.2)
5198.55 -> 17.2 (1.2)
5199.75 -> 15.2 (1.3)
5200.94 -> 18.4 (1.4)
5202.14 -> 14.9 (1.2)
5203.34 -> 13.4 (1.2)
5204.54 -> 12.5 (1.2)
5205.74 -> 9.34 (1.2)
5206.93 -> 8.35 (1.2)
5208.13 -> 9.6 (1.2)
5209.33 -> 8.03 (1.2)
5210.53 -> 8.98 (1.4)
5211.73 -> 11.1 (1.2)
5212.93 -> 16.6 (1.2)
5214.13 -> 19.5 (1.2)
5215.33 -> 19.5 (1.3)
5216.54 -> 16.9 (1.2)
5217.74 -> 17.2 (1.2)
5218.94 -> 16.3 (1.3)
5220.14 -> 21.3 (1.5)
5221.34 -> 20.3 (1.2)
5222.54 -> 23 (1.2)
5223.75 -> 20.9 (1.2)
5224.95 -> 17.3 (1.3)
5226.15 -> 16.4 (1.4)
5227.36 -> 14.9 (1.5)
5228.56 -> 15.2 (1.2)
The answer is 0.051 mag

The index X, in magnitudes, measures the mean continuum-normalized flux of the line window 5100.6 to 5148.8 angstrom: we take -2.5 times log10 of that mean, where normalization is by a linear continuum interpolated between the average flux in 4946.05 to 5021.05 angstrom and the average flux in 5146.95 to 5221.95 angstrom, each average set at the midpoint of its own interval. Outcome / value 0.031 mag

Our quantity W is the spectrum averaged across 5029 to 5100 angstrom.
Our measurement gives 14.4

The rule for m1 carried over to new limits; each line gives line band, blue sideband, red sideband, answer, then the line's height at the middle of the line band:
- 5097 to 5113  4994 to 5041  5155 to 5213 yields 0.028 mag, 13.6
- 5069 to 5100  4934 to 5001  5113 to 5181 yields 0.023 mag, 14.5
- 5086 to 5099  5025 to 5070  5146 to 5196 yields -0.072 mag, 14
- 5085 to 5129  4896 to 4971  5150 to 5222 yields 0.048 mag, 14.5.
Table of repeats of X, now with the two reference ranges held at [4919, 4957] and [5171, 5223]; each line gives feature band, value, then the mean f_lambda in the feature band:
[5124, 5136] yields 0.09 mag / 13.3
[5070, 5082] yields 0.11 mag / 13.8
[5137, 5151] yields 0.00 mag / 14.1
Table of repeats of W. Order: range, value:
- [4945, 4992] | 16.6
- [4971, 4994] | 16.2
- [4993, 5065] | 14.8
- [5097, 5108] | 13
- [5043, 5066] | 15.3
